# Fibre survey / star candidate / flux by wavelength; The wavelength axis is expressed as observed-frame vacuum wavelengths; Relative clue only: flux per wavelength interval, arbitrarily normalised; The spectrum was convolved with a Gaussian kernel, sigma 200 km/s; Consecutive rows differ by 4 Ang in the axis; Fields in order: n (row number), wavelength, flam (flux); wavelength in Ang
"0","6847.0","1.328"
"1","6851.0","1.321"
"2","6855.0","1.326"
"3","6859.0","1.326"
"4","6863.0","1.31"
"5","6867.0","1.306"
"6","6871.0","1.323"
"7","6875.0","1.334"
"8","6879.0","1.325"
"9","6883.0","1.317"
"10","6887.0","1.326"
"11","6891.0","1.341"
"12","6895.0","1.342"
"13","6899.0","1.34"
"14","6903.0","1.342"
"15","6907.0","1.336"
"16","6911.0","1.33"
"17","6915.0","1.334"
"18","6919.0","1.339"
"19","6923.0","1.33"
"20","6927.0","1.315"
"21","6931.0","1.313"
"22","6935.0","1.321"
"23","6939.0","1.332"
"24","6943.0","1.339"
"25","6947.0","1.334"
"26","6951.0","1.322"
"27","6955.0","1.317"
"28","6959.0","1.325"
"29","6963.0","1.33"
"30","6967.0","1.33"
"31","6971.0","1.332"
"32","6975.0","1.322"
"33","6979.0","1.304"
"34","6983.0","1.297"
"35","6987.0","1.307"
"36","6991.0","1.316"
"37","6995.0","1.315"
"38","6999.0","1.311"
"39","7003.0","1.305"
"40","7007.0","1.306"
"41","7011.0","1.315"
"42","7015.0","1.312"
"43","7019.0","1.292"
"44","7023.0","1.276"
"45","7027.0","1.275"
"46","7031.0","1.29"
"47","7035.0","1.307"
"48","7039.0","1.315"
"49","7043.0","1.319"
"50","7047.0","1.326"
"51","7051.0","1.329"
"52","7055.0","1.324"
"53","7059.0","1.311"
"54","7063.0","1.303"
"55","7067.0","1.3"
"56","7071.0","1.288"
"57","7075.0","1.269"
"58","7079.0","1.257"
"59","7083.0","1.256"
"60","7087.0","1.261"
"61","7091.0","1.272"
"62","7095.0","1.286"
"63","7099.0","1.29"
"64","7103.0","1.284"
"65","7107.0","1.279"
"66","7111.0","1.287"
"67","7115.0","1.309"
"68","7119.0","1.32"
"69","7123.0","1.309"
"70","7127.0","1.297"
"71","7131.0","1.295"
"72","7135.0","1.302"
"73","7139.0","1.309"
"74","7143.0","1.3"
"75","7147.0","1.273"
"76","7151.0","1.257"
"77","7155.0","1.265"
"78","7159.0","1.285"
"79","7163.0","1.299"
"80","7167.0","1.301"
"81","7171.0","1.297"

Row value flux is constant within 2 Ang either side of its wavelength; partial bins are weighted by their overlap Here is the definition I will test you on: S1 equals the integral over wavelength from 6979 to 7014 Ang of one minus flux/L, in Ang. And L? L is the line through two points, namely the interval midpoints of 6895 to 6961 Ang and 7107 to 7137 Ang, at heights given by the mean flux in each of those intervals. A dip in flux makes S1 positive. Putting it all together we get 0.3 Ang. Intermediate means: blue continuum 1.33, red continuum 1.3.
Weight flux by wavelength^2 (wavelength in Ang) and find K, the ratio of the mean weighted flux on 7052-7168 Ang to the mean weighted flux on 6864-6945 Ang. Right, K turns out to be 1.03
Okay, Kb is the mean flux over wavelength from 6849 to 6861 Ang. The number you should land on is 1.32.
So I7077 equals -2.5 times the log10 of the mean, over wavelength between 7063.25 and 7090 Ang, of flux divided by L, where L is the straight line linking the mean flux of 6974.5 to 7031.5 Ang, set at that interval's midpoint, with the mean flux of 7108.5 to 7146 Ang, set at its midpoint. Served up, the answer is 0.024 mag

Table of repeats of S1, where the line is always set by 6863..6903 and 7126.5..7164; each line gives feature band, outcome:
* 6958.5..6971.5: -0.14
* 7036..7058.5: -0.32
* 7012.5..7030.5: 0.23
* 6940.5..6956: -0.13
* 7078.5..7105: 0.46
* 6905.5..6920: -0.12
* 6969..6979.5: -0.06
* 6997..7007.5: 0.02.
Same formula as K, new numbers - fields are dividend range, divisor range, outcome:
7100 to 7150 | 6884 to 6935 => 1.03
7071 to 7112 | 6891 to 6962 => 1.00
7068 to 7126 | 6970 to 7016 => 1.01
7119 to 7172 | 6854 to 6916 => 1.05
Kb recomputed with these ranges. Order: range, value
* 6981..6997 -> 1.31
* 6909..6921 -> 1.33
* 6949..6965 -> 1.32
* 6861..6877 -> 1.32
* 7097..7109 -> 1.28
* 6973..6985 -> 1.31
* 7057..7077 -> 1.29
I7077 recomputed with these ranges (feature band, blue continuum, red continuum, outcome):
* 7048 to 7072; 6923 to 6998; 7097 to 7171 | -0.01 mag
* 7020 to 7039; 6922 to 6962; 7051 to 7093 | 0.01 mag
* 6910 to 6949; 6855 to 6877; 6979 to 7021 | -0.01 mag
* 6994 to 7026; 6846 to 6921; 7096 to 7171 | 0.01 mag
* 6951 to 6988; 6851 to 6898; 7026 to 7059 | 0.00 mag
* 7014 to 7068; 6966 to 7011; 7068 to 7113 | -0.01 mag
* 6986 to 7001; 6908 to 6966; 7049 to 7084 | 0.00 mag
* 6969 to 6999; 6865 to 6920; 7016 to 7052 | 0.00 mag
